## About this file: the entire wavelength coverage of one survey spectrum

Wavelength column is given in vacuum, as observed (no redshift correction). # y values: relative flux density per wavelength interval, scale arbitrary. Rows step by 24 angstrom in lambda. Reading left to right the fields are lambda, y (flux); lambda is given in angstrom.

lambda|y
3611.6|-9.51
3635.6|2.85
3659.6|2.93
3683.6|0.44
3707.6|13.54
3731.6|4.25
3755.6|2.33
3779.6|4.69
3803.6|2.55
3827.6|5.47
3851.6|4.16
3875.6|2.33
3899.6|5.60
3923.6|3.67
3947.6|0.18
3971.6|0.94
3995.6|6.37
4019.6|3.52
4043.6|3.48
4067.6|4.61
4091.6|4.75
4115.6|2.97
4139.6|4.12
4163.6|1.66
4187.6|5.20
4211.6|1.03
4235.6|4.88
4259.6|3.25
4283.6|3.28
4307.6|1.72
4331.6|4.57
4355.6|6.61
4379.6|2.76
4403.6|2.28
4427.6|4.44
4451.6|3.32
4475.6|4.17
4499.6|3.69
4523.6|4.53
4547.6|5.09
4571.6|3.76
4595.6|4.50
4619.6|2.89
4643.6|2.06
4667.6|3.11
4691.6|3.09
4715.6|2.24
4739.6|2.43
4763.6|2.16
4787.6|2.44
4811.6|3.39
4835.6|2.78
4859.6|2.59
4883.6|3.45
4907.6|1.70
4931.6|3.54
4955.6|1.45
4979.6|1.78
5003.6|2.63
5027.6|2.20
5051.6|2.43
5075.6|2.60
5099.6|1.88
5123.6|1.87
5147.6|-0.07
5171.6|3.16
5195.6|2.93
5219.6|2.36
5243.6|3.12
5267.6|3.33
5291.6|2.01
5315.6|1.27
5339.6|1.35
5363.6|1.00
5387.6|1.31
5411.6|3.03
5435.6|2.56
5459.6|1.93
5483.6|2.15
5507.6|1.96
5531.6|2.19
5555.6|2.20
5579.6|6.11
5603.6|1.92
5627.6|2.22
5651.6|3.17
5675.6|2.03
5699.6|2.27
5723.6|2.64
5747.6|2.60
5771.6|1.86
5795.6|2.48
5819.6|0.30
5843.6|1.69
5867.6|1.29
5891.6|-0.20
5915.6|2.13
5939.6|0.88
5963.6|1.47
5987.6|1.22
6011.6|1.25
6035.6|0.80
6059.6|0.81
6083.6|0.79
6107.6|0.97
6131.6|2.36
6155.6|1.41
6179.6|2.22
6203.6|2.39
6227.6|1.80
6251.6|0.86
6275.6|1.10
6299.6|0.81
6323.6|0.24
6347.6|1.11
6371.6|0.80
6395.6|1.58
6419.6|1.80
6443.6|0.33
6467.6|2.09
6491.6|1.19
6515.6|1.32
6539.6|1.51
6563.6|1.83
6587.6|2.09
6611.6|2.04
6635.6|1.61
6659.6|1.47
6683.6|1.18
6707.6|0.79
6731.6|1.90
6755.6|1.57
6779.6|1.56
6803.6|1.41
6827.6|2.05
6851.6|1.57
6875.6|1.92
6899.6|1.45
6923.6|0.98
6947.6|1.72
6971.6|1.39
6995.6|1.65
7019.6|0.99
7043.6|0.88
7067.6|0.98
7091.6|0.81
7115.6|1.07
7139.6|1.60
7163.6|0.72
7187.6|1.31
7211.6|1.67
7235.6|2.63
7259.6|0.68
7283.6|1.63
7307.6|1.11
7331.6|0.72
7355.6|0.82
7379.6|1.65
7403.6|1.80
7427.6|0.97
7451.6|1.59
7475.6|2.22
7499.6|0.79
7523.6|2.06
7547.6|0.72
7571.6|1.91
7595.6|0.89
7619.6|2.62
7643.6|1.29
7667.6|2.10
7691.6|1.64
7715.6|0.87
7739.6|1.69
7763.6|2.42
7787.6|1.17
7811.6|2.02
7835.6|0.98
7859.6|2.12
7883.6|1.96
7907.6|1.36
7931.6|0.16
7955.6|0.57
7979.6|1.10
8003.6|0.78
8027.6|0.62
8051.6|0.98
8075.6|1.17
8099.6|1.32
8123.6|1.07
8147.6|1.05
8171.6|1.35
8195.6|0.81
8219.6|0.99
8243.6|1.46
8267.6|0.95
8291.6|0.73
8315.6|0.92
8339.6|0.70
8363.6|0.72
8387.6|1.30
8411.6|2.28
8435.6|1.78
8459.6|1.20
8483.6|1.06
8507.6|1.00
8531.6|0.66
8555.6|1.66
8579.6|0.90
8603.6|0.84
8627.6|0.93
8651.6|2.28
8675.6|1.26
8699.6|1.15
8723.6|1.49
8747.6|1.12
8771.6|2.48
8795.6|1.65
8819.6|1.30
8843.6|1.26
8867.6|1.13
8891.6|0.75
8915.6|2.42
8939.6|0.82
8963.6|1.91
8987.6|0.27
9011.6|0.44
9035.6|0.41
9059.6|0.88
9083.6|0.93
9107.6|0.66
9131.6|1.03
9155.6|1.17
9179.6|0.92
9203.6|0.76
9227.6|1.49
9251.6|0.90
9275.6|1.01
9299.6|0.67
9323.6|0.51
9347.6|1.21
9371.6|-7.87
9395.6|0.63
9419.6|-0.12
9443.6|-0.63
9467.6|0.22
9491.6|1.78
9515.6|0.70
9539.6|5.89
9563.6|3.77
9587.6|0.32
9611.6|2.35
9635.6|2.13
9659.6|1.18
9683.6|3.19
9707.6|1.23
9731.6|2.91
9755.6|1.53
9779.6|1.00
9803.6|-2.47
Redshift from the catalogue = 1.56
